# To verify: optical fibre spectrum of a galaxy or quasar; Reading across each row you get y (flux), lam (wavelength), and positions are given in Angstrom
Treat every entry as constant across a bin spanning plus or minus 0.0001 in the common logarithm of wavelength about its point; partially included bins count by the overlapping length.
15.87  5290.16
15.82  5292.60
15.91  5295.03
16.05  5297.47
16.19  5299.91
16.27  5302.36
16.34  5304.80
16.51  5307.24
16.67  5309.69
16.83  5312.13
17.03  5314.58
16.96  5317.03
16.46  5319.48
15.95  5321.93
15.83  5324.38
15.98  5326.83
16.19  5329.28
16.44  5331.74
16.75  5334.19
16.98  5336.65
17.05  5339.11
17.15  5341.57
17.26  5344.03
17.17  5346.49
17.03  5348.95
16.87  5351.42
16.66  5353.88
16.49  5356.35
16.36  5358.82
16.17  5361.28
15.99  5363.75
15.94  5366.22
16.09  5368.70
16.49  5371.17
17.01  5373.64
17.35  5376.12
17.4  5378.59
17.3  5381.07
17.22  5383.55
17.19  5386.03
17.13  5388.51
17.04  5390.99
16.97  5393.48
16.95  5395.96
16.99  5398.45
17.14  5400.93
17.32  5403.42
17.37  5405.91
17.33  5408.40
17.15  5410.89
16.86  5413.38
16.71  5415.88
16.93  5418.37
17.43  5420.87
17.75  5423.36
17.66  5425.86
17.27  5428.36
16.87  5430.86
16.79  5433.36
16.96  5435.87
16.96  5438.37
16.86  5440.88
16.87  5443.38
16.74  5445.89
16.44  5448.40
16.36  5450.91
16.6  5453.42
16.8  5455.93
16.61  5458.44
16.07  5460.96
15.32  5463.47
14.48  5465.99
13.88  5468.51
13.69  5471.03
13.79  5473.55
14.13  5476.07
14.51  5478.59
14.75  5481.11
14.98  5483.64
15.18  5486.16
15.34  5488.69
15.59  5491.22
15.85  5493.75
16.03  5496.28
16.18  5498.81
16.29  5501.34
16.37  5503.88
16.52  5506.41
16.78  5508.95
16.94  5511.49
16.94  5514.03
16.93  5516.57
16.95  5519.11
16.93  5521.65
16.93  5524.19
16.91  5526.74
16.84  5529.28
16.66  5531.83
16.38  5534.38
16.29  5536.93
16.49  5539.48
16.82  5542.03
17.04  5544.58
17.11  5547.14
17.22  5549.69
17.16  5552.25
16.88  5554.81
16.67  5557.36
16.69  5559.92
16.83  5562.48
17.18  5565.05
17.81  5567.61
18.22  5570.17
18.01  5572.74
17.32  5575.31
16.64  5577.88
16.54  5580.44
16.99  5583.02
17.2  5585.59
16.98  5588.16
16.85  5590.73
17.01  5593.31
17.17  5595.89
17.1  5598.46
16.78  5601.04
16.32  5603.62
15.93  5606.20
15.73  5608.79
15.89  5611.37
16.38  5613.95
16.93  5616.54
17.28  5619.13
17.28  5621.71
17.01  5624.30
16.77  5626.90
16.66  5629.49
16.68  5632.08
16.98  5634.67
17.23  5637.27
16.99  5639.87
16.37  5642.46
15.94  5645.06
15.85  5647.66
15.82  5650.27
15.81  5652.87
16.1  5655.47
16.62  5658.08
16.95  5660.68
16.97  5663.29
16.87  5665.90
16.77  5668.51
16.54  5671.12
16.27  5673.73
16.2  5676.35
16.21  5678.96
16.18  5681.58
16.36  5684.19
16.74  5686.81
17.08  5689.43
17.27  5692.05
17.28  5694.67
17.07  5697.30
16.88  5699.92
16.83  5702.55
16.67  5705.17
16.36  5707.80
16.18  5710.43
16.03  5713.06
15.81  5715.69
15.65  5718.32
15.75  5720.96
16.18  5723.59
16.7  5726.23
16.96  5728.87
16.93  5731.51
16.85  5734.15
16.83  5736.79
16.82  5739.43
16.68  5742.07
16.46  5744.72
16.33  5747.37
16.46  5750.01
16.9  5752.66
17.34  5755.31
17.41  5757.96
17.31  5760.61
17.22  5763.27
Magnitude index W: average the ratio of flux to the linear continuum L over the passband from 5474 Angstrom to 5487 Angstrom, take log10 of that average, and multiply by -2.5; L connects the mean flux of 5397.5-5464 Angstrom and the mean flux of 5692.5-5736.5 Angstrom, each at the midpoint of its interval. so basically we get 0.15 mag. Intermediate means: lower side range 16.9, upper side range 16.5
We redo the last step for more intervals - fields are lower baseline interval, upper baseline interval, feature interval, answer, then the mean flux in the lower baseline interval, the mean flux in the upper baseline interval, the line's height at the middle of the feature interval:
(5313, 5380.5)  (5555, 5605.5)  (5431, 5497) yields 0.077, 16.6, 17.1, 16.8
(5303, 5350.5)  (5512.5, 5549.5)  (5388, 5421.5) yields -0.023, 16.7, 16.8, 16.7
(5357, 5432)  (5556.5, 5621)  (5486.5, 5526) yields 0.034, 17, 16.9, 16.9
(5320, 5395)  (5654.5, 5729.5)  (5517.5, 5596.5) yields -0.025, 16.7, 16.5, 16.6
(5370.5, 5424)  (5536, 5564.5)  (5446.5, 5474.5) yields 0.101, 17.1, 16.9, 17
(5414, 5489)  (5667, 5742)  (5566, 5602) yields -0.057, 16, 16.6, 16.3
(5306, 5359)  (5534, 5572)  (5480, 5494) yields 0.113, 16.7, 17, 16.9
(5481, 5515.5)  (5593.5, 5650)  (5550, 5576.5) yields -0.060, 16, 16.6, 16.3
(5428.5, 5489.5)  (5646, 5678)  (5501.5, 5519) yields -0.055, 15.7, 16.4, 15.9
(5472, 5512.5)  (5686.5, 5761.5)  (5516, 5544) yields -0.067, 15.6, 16.7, 15.7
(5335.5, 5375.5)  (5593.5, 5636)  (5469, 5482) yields 0.179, 16.7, 16.7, 16.7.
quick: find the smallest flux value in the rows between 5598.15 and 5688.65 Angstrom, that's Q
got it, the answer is 15.73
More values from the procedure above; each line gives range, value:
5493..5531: 15.85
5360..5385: 15.94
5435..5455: 16.36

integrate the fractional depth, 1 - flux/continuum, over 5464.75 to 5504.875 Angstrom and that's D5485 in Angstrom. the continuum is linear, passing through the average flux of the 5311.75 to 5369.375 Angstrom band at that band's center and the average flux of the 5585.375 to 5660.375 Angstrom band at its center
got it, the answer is 3.7 Angstrom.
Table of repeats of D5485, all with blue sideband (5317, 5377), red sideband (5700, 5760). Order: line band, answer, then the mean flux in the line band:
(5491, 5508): 0.4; 16.2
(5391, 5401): -0.3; 17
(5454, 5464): 0.2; 16.3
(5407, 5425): -0.7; 17.2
